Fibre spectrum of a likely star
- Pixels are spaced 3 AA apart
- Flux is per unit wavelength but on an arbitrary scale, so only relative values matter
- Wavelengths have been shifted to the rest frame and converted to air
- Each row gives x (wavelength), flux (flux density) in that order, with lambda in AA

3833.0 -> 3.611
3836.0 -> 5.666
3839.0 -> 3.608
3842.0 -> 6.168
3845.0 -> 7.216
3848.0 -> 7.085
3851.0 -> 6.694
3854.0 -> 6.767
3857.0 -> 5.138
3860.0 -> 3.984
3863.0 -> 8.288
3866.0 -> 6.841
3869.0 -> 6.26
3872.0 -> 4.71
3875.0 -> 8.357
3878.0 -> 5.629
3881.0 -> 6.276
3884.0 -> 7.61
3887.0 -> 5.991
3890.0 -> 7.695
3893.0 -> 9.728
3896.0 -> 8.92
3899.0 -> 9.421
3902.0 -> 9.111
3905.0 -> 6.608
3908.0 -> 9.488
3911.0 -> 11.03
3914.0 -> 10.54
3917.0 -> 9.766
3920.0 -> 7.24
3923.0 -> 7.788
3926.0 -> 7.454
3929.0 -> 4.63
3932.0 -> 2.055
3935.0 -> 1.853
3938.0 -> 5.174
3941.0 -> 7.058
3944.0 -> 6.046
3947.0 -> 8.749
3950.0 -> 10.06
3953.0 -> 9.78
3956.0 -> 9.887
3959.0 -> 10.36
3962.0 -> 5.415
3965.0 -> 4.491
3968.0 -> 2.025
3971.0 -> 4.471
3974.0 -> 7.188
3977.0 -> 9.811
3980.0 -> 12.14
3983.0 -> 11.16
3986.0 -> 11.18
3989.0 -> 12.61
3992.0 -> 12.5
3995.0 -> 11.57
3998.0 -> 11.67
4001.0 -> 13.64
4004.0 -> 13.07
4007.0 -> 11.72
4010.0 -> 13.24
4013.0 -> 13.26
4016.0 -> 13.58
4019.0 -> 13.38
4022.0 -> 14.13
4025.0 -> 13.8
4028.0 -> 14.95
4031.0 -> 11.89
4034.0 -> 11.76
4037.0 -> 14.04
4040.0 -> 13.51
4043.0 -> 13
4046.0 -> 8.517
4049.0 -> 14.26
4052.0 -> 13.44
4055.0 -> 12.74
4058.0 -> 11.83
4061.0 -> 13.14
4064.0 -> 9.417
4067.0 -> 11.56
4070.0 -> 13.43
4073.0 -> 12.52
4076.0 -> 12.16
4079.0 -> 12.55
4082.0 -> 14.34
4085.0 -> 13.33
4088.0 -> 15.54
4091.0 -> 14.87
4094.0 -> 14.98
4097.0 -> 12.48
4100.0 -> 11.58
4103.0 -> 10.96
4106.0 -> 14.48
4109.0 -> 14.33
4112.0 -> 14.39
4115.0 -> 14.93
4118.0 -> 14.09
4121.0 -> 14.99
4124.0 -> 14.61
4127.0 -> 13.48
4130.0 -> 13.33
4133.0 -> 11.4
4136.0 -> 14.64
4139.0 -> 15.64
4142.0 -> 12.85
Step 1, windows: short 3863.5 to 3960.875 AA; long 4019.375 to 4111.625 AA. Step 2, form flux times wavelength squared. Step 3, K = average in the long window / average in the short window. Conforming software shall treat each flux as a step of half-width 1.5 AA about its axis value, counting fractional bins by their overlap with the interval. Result 1.9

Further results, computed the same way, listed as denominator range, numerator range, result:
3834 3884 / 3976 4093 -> 2.25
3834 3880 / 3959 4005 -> 1.66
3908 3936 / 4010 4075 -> 1.90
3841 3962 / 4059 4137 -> 2.01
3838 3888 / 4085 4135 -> 2.47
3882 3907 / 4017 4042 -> 1.77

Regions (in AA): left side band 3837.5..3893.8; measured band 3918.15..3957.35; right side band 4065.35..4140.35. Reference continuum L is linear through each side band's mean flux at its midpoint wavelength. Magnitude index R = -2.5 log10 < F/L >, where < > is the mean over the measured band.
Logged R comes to 0.27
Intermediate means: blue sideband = 6.49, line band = 6.77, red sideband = 13.6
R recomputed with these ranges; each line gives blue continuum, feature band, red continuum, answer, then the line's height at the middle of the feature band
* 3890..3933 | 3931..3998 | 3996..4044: 0.310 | 10.6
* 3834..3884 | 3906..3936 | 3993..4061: 0.172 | 8.65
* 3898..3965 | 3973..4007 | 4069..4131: -0.186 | 9.73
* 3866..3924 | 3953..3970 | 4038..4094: 0.419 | 9.88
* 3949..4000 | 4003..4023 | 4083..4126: -0.233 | 10.6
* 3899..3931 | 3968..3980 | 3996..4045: 0.476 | 11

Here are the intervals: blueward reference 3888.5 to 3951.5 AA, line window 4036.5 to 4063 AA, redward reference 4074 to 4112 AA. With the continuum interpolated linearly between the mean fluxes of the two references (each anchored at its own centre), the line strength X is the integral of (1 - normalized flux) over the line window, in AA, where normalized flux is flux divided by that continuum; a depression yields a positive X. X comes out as -1.3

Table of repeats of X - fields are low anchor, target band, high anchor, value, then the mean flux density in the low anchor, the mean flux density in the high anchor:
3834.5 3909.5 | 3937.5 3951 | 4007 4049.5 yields 3.2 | 6.93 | 13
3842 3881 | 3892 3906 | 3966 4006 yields -2.4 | 6.4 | 10.2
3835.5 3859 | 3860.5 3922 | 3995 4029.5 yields 0.5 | 6.01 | 13.2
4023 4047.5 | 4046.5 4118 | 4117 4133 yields 0.9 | 12.7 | 13.8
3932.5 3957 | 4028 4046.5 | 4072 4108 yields -2.5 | 7.06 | 13.3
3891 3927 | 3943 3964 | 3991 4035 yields 4.1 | 8.93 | 13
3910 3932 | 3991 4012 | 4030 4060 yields -3.1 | 7.86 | 12.5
